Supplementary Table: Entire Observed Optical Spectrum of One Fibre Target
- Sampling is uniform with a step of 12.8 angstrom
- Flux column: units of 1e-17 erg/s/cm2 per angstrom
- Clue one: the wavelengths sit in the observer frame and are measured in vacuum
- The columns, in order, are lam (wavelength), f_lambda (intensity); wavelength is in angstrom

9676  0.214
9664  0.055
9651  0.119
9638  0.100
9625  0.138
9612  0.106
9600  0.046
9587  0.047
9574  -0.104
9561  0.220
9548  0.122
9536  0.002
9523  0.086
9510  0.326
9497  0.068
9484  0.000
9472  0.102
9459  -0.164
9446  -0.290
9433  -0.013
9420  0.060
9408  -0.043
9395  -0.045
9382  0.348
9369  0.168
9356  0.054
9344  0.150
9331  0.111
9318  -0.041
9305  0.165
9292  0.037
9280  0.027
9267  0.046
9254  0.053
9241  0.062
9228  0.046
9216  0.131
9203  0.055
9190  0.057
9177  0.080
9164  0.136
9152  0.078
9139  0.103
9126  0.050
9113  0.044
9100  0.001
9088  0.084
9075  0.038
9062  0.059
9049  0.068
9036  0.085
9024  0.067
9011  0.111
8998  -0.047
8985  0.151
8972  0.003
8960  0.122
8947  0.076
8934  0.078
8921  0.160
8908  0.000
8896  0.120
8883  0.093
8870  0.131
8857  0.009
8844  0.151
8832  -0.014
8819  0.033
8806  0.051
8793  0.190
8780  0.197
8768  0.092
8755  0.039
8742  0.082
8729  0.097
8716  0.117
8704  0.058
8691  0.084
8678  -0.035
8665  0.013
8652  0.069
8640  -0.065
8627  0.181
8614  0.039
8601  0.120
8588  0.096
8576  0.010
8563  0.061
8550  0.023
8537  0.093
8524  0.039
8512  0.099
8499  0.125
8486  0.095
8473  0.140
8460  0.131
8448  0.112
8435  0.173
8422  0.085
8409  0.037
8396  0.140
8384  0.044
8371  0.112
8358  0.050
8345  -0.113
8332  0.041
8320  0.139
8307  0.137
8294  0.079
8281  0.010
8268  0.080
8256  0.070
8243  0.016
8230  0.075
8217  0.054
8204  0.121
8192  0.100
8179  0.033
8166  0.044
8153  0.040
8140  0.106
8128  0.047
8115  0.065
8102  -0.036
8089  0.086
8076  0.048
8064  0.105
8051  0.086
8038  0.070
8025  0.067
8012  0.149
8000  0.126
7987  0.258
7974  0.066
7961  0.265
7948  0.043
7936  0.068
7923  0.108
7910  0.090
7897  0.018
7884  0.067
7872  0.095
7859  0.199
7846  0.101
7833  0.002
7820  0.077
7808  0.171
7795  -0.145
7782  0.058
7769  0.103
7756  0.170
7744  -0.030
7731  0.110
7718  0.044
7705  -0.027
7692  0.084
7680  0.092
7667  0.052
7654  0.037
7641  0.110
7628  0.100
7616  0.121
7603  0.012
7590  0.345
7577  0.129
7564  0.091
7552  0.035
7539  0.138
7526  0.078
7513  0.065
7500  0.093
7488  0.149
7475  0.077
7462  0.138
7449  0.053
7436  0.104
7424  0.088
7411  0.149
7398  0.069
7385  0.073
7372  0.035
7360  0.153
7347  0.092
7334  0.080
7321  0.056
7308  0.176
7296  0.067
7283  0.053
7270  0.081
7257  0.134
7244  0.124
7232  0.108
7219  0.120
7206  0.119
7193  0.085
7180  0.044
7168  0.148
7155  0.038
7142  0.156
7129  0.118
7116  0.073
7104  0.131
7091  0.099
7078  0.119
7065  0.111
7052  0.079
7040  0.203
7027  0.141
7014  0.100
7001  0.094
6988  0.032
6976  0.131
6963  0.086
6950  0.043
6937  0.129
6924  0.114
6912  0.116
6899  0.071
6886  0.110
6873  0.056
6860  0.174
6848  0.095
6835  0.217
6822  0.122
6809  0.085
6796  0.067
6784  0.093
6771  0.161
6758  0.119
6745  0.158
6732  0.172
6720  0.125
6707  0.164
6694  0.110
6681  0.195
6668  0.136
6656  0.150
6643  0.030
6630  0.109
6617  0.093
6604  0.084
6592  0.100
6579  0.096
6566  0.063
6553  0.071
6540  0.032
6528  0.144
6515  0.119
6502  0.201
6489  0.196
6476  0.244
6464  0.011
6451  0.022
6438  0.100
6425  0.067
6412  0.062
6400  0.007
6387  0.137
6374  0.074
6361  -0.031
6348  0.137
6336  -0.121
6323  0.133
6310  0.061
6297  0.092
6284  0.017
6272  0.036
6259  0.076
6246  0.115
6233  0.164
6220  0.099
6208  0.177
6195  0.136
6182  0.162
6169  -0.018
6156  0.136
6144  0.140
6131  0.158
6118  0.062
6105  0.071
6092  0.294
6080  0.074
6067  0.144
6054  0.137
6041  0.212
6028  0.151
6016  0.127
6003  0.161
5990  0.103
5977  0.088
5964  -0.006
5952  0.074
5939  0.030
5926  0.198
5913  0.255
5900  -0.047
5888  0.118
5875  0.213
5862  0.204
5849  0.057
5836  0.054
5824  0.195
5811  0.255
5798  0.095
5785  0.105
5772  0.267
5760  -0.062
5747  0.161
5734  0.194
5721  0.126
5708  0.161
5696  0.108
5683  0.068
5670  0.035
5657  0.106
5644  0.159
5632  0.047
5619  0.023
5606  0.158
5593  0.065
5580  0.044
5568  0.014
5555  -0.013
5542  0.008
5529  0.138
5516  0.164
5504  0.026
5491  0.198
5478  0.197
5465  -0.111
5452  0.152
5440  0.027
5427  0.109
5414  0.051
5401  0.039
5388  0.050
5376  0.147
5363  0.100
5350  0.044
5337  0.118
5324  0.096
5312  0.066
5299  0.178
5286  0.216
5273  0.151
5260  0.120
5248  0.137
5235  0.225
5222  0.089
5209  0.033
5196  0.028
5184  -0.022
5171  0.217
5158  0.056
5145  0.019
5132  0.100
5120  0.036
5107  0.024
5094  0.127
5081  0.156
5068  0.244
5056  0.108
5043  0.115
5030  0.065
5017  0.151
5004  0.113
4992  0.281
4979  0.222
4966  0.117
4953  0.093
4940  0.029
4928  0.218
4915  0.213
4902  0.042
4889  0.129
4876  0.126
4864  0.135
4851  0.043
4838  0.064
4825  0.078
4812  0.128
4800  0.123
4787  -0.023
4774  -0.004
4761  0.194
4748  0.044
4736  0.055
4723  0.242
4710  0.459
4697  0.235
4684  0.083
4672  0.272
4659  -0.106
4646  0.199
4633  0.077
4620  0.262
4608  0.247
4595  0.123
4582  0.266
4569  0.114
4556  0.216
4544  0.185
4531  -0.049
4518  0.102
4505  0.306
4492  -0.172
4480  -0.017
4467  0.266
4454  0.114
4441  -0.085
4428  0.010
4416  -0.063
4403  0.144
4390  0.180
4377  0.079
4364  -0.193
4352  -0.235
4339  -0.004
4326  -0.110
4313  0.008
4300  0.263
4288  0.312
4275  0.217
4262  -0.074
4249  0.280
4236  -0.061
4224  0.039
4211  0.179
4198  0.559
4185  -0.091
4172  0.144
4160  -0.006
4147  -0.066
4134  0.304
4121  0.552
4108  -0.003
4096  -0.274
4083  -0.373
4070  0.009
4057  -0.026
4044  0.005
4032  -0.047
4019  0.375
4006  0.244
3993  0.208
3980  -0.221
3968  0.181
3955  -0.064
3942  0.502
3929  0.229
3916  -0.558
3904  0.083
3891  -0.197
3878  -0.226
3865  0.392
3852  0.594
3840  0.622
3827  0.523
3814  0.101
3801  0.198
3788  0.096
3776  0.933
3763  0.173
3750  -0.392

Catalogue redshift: 0.217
